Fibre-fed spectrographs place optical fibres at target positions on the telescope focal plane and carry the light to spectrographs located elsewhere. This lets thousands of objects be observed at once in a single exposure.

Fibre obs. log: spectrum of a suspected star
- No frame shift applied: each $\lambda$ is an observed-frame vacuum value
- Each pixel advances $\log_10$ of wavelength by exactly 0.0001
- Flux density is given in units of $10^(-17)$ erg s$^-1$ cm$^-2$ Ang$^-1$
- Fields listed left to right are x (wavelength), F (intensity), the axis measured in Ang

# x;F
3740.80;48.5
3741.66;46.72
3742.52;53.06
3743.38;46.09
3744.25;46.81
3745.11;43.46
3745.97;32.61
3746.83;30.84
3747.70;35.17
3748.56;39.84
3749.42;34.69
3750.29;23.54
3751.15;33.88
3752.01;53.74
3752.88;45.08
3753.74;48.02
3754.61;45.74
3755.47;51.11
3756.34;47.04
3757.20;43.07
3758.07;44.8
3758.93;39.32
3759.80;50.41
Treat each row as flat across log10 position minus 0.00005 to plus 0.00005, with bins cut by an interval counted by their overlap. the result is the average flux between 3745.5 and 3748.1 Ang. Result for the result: 33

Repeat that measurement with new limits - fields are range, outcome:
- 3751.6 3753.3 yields 49.2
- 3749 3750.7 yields 29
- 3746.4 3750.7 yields 32.8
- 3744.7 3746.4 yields 38.1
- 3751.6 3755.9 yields 48.7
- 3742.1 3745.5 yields 47.3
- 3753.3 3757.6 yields 47.1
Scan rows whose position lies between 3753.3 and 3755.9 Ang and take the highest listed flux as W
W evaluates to 51.11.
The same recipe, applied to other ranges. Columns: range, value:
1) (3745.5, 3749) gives 39.84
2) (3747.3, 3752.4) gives 53.74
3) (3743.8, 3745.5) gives 46.81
